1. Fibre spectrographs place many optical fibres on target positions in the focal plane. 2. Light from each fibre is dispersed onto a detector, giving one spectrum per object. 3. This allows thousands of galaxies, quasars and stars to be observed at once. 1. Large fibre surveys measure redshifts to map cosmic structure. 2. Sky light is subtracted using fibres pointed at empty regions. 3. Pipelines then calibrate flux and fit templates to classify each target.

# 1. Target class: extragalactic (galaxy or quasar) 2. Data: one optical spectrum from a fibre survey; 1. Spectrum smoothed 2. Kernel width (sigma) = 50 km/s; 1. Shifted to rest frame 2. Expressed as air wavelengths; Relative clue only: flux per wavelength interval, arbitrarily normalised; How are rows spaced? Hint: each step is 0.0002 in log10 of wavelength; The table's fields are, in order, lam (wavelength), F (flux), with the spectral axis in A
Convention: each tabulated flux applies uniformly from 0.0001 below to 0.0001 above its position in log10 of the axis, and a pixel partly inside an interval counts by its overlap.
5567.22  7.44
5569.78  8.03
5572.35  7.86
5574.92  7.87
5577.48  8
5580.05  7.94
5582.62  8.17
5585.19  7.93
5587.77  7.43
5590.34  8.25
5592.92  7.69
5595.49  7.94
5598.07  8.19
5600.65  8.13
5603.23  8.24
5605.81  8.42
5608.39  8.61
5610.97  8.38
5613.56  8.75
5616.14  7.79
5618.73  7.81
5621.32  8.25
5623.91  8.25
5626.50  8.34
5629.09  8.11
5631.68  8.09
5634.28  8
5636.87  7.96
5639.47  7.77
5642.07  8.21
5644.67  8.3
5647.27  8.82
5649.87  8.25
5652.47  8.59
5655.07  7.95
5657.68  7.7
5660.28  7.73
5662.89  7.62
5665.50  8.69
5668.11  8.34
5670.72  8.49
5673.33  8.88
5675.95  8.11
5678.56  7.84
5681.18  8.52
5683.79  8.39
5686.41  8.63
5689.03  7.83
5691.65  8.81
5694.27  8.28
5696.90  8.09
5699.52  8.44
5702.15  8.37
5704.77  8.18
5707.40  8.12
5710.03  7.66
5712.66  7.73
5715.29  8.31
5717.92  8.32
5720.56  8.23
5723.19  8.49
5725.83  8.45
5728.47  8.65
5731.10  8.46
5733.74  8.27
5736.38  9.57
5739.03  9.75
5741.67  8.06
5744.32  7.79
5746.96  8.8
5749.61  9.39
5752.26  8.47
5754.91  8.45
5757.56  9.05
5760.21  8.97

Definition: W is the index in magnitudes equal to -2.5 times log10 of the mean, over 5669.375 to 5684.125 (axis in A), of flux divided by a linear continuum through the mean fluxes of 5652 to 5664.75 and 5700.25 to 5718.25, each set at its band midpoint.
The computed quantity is -0.05 mag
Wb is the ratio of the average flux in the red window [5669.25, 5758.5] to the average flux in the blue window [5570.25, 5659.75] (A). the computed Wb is 1.0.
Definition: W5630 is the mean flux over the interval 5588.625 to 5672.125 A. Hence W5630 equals 8.17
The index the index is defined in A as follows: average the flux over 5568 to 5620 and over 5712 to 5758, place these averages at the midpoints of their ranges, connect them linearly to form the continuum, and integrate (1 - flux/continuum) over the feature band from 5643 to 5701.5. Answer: 0.4 A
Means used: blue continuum 8.07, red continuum 8.57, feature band 8.29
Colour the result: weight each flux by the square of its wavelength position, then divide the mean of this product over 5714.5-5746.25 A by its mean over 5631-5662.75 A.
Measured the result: 1.1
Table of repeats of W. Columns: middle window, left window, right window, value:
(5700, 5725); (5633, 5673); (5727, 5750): 0.050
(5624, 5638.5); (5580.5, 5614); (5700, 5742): 0.015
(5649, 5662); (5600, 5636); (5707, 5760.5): 0.039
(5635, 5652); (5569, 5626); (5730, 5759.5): 0.008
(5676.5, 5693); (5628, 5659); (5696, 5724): -0.022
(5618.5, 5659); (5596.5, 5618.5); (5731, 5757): 0.029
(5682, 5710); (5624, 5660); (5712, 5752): 0.014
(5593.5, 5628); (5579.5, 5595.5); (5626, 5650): -0.027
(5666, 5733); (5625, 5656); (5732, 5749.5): 0.027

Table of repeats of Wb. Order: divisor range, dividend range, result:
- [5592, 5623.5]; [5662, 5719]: 1.01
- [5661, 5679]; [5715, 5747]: 1.03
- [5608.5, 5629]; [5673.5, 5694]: 1.01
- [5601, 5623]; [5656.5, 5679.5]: 0.99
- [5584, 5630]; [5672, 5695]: 1.03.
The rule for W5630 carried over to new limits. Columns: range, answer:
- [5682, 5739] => 8.38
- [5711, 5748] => 8.48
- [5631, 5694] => 8.23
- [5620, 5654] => 8.22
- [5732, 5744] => 8.8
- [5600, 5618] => 8.32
